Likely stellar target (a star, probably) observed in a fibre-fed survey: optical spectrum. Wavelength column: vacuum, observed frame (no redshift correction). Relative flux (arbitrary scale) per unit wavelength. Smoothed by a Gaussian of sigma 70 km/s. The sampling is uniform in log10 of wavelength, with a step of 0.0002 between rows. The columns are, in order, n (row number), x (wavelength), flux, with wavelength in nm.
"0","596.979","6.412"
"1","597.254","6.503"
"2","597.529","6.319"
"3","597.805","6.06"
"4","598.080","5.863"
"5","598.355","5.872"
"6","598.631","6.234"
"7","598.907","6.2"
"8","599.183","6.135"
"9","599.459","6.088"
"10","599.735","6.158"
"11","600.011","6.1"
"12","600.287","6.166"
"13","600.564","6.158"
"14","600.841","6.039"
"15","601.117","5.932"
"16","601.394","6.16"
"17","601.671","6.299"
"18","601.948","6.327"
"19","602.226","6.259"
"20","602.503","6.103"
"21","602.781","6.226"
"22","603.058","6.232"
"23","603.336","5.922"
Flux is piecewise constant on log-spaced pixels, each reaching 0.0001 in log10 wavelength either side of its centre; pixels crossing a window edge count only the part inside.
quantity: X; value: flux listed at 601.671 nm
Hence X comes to 6.299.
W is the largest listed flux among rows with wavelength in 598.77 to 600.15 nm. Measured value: 6.2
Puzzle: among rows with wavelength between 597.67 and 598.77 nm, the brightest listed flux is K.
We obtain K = 6.234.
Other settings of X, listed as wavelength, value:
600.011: 6.1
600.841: 6.039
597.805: 6.06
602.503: 6.103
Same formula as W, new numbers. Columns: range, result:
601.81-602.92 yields 6.327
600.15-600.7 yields 6.166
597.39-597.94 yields 6.319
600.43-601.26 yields 6.158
